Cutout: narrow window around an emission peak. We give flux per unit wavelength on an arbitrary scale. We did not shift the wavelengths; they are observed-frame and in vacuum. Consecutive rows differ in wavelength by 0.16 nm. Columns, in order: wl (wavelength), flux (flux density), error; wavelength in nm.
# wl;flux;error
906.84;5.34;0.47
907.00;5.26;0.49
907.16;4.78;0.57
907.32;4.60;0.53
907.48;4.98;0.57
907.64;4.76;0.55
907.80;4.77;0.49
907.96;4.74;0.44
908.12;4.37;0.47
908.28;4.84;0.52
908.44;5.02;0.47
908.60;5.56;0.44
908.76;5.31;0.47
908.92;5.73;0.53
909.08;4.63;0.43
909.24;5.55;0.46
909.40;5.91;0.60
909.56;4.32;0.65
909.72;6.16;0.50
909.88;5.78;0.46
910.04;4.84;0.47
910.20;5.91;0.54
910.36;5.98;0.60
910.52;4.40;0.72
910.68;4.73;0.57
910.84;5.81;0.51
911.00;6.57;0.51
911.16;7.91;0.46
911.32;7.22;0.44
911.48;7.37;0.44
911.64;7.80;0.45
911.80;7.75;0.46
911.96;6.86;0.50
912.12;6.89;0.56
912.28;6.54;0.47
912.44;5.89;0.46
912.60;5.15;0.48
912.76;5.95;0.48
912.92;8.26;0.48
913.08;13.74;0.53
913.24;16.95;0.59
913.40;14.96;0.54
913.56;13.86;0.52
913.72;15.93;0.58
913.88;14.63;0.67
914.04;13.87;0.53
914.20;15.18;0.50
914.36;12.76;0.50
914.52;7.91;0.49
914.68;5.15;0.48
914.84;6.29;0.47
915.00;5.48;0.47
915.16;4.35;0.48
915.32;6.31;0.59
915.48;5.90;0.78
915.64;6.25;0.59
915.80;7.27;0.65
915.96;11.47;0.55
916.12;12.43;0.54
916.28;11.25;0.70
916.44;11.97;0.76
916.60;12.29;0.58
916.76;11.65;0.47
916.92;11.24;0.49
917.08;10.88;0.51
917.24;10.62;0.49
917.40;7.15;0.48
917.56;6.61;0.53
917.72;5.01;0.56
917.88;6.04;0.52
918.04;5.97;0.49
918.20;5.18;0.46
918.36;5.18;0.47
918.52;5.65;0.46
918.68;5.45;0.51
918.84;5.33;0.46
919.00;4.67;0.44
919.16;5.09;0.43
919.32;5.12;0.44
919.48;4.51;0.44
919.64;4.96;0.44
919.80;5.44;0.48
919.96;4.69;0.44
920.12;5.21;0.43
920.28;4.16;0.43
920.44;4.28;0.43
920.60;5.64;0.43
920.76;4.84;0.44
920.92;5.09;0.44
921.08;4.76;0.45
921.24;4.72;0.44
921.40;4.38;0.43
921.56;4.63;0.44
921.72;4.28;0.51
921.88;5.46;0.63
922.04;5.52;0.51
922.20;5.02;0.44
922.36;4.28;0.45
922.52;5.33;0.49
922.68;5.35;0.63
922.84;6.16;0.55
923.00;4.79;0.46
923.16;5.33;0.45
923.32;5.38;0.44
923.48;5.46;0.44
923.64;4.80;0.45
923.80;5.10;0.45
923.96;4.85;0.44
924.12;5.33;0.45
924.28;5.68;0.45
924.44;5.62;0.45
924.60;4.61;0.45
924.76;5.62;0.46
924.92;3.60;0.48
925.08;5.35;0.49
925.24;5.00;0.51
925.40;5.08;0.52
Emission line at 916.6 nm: [N II] 6583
